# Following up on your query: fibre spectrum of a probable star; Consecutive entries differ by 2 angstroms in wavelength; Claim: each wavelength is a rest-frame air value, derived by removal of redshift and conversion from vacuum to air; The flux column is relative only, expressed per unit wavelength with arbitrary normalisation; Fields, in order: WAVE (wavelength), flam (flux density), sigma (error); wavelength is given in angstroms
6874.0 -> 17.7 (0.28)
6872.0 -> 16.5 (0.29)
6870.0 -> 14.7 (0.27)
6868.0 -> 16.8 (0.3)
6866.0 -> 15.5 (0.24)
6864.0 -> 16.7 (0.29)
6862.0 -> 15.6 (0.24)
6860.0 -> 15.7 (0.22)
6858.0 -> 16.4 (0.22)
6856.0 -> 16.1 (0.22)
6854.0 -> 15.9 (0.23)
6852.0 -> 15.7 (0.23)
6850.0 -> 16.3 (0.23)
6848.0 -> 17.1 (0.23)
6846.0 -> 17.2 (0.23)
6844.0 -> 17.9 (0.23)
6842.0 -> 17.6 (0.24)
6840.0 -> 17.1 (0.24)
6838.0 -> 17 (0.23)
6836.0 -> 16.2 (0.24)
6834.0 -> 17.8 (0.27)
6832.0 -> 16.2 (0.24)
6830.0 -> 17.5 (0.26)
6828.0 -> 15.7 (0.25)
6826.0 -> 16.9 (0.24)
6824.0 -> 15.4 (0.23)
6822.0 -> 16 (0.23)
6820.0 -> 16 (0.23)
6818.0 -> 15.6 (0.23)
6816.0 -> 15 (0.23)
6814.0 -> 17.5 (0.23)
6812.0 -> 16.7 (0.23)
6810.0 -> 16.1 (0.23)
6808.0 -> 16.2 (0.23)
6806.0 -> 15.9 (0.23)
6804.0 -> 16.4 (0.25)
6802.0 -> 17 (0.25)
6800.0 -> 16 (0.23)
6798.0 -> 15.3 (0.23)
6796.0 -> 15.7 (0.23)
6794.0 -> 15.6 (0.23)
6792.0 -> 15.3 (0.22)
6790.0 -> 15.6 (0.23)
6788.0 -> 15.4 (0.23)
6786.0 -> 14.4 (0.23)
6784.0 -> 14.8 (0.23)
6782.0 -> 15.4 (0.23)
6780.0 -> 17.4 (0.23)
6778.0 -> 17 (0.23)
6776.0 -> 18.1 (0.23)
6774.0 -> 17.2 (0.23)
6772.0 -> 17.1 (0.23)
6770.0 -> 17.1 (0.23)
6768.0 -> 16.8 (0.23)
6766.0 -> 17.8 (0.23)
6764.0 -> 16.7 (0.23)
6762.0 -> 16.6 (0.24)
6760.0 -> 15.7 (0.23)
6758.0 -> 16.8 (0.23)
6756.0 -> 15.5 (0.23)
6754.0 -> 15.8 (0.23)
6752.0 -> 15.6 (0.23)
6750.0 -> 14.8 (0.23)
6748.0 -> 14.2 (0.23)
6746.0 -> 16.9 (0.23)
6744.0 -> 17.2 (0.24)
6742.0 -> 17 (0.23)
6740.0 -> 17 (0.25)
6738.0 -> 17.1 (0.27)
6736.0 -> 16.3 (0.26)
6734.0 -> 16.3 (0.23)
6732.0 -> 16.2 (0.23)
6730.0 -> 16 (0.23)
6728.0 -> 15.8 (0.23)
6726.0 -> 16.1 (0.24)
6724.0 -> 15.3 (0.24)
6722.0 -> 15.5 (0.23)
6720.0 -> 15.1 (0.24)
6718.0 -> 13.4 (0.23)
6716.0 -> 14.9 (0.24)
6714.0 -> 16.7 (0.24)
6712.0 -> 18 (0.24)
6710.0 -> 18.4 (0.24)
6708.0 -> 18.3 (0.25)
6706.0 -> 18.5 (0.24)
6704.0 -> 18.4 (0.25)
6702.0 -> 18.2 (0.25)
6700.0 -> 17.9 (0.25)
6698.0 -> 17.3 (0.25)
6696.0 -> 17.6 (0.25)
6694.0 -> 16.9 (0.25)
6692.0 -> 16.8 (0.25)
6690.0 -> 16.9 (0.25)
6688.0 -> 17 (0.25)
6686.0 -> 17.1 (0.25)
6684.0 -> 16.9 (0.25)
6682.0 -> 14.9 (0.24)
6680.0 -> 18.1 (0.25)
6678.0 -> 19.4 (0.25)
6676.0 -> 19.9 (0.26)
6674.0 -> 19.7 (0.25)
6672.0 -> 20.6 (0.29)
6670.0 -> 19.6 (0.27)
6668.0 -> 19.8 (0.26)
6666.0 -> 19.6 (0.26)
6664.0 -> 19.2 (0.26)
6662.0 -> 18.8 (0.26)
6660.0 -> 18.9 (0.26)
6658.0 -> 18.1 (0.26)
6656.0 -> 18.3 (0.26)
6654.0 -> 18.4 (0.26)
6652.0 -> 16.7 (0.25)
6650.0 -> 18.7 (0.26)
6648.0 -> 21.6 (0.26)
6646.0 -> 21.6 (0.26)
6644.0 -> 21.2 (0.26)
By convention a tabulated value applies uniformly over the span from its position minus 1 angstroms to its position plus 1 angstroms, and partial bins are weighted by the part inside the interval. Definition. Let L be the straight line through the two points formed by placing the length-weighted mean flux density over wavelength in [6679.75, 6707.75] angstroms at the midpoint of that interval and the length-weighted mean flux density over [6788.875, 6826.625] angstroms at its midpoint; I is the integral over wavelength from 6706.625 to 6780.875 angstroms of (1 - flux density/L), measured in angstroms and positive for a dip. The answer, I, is 1.4 angstroms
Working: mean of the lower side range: 17.3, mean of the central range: 16.4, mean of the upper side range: 16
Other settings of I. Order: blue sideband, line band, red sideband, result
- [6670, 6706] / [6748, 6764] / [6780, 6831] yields 0.9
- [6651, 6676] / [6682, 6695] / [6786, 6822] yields 1.2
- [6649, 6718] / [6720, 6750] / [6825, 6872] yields 2.4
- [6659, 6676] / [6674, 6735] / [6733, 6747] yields 4.0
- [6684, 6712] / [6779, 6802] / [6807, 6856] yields 1.7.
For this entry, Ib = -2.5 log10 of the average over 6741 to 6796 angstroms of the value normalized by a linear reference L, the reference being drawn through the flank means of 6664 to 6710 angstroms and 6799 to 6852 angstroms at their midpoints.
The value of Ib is 0.07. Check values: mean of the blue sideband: 18.2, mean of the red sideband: 16.5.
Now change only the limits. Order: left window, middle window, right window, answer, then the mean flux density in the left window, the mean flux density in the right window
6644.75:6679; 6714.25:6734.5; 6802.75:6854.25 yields 0.181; 19.4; 16.5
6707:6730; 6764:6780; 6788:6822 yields -0.080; 16.1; 16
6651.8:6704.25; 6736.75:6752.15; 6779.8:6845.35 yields 0.062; 18.2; 16.2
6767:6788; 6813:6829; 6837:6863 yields 0.035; 16.5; 16.6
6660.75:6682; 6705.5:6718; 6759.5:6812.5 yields 0.068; 19.2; 16.3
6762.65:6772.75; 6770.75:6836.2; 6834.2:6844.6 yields 0.061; 17.1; 17.2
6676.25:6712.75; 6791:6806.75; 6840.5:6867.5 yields 0.064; 17.6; 16.5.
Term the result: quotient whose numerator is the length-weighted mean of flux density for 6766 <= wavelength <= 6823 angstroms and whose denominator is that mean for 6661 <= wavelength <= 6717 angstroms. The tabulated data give 0.90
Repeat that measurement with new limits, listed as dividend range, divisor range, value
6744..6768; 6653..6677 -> 0.84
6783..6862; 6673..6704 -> 0.92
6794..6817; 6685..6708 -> 0.92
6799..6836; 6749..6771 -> 1.00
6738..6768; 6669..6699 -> 0.91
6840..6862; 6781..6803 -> 1.07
